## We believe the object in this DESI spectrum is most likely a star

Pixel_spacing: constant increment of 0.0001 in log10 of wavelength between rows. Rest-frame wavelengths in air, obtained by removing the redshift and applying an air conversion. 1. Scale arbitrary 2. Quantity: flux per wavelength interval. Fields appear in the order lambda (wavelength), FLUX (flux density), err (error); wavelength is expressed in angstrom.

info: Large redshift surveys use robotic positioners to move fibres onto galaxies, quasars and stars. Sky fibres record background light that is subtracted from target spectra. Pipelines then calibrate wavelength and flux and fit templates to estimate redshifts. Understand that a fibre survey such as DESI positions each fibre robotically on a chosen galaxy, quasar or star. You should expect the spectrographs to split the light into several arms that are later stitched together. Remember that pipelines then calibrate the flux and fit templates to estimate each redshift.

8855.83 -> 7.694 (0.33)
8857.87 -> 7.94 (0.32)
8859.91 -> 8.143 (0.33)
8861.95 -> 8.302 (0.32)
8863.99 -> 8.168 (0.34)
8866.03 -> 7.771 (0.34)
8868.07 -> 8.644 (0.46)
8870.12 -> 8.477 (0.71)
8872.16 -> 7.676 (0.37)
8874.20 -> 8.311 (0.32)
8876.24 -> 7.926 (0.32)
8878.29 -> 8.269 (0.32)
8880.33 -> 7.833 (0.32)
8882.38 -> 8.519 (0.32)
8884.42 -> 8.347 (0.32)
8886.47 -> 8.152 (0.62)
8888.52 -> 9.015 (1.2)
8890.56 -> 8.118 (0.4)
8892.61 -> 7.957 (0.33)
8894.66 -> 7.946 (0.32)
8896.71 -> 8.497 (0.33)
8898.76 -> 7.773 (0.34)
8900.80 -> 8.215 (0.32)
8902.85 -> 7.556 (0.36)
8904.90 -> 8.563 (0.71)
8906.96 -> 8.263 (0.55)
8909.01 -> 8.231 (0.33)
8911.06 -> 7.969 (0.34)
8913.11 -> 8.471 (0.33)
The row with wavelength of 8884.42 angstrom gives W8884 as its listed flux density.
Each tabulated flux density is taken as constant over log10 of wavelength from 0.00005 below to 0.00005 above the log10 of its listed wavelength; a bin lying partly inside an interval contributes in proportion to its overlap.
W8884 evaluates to 8.347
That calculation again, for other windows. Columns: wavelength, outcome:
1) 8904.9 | 8.563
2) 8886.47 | 8.152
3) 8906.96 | 8.263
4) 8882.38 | 8.519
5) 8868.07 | 8.644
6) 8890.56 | 8.118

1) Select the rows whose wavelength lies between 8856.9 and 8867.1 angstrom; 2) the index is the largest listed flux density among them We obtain 8.302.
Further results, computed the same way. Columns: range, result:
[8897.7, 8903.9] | 8.215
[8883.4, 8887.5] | 8.347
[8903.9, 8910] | 8.563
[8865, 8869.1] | 8.644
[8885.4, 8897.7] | 9.015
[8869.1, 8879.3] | 8.477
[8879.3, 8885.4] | 8.519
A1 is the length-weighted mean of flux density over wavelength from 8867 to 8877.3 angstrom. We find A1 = 8.2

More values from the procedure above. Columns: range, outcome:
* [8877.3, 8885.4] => 8.25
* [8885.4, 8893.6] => 8.31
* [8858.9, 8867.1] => 8.1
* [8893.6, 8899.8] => 8.08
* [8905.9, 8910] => 8.23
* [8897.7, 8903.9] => 7.86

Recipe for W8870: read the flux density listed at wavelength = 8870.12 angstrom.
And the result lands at 8.477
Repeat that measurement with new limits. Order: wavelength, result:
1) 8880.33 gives 7.833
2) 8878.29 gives 8.269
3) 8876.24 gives 7.926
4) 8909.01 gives 8.231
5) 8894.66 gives 7.946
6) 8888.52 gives 9.015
